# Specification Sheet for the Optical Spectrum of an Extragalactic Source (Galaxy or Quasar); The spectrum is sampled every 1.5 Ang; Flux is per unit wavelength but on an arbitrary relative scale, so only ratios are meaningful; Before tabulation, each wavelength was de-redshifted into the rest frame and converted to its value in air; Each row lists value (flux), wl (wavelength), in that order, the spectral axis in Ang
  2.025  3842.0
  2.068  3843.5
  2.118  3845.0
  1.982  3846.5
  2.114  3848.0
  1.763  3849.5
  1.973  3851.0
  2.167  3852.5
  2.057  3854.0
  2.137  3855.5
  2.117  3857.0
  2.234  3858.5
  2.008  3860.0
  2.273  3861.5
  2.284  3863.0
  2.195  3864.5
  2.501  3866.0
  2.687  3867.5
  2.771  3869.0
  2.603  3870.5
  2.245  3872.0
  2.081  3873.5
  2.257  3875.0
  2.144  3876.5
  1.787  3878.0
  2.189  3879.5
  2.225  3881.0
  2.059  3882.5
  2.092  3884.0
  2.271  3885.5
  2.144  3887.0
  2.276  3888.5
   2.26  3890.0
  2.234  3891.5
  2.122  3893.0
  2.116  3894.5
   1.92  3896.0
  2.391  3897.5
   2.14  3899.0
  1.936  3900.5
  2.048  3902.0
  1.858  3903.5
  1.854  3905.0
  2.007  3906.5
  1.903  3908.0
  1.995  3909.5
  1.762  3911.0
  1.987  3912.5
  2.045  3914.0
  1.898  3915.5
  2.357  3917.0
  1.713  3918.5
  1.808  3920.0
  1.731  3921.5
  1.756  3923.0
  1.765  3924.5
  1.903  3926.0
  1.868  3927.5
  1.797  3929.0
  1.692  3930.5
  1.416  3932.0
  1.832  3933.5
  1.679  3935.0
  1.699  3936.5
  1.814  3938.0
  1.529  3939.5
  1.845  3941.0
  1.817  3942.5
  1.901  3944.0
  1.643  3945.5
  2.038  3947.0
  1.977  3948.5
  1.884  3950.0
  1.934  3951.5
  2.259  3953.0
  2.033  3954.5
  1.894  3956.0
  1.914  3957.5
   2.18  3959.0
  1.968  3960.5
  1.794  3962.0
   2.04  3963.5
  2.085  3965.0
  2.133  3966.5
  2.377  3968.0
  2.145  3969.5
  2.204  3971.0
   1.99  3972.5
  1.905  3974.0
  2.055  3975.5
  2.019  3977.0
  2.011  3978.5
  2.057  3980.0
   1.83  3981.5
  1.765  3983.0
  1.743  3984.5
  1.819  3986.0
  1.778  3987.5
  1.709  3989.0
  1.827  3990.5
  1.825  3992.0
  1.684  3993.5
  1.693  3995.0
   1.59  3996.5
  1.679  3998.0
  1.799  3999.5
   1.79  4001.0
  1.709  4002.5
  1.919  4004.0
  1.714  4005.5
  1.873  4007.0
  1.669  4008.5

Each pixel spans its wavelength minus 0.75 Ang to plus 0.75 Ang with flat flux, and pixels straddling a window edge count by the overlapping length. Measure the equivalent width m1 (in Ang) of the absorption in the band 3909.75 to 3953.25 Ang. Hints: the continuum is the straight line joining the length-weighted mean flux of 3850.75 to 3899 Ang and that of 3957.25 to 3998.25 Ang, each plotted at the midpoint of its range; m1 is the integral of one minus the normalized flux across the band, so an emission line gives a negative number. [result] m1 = 4.6 Ang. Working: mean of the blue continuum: 2.21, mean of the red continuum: 1.93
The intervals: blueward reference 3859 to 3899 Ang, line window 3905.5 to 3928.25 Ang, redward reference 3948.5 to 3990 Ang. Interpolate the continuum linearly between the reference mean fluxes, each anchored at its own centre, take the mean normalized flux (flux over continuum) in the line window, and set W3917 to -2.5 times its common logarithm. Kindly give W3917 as 0.12 mag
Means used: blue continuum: 2.23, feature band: 1.9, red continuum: 1.98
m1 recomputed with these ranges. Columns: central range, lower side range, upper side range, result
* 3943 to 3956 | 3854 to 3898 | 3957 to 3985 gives 0.7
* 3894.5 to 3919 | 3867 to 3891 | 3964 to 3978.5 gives 2.3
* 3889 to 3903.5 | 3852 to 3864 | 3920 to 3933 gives -1.4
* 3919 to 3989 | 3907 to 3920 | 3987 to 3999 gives -2.5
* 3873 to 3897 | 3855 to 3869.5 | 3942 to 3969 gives 1.1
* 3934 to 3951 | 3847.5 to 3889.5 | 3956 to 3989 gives 2.0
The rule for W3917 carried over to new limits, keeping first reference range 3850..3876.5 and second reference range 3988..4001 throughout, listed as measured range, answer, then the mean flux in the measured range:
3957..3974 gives -0.124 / 2.07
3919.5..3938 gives 0.145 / 1.75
